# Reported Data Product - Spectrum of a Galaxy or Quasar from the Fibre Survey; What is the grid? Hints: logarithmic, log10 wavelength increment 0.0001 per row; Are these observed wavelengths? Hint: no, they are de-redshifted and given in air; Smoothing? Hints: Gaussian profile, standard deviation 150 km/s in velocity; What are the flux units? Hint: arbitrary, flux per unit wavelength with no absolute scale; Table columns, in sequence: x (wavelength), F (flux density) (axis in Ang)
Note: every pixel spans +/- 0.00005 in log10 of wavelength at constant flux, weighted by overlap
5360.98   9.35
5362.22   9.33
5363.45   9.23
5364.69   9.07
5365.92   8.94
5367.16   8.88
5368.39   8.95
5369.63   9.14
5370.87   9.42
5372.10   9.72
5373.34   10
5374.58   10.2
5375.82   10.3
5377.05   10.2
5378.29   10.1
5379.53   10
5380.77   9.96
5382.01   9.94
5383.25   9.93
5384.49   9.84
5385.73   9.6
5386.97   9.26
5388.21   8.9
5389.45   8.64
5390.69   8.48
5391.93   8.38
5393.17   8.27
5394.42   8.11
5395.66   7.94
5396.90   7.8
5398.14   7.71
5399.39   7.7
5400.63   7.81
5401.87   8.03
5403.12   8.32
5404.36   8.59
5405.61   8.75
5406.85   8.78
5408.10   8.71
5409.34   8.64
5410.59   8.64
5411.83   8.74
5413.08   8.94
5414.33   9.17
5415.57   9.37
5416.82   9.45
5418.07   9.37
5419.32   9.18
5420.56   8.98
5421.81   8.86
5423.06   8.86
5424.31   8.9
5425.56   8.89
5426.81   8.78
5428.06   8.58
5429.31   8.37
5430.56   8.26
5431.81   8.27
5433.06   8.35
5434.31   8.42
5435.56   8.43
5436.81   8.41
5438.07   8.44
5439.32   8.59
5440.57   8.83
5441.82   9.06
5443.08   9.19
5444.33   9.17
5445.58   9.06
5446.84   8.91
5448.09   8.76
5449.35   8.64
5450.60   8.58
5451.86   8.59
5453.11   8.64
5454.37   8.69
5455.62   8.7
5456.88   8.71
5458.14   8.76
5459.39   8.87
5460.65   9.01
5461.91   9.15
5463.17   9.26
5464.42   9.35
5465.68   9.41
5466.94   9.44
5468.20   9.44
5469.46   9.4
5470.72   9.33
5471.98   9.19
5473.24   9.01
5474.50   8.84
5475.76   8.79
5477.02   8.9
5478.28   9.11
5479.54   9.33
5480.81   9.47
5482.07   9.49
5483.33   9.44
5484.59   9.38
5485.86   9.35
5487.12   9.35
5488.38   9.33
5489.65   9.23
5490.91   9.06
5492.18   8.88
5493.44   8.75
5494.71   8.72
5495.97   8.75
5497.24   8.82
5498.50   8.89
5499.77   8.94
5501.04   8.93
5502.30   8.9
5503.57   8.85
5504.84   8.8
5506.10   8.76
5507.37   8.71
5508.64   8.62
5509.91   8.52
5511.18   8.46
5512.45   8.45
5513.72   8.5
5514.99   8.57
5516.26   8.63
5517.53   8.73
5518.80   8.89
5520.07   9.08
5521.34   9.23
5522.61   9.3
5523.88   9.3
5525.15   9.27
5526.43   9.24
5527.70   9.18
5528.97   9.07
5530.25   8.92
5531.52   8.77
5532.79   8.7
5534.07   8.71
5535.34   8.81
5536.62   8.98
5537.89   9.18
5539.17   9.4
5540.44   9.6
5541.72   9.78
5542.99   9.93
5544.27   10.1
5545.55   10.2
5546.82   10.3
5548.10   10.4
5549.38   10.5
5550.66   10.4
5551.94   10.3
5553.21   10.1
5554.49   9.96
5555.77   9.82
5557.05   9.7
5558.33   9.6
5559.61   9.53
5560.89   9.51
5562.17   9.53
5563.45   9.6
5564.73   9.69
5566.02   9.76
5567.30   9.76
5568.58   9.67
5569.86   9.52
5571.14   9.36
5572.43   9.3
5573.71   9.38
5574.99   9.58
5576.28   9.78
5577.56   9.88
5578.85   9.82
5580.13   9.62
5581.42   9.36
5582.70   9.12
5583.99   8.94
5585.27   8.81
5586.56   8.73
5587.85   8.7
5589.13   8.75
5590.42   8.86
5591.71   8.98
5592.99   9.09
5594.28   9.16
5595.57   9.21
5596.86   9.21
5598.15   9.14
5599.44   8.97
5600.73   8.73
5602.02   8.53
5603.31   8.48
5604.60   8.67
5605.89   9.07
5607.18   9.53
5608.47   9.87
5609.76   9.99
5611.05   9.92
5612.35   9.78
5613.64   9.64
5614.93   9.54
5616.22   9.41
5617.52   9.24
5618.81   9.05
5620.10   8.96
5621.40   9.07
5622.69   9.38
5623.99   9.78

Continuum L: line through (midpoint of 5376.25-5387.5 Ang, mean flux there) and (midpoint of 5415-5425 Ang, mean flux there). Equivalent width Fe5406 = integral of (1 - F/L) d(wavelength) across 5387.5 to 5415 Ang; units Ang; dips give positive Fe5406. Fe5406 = 3.1 Ang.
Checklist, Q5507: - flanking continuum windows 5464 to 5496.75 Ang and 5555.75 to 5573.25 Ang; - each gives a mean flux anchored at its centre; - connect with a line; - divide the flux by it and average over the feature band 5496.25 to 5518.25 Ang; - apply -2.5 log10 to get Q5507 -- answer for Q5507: 0.07 mag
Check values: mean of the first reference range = 9.18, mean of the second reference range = 9.59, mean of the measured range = 8.71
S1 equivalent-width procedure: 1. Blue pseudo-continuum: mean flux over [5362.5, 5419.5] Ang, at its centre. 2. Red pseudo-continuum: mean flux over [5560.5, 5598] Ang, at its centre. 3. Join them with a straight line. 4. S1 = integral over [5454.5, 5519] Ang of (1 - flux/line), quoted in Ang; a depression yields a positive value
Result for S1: 1.4 Ang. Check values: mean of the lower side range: 9.02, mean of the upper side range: 9.33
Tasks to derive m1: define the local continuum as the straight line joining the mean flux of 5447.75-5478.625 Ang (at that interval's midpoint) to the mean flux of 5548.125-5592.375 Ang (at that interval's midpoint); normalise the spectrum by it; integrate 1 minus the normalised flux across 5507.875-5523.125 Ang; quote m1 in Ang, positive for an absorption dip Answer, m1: 0.8 Ang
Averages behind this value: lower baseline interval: 8.98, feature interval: 8.74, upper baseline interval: 9.54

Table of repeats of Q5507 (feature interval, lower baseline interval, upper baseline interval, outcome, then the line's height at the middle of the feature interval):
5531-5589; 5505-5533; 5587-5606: -0.08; 8.88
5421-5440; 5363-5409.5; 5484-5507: 0.05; 9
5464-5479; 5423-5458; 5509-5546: -0.04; 8.82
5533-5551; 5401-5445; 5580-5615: -0.08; 9.02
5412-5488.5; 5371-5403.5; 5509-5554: 0.02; 9.16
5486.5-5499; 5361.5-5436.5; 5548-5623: 0.02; 9.18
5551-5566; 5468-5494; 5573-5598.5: -0.06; 9.2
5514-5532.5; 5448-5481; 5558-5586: 0.03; 9.28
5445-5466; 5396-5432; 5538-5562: 0.02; 9.03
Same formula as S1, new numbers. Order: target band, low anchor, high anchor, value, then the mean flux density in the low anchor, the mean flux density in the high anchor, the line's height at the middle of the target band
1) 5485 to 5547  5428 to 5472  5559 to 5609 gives 0.0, 8.84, 9.26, 9.05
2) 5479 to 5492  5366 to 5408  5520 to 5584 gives 0.0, 9.01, 9.55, 9.33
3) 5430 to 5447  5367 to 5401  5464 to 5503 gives 0.9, 9.13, 9.13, 9.13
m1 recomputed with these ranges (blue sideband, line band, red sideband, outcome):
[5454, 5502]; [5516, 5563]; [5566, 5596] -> -1.40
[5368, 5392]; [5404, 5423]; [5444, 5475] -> 0.78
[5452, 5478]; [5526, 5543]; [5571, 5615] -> 0.03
